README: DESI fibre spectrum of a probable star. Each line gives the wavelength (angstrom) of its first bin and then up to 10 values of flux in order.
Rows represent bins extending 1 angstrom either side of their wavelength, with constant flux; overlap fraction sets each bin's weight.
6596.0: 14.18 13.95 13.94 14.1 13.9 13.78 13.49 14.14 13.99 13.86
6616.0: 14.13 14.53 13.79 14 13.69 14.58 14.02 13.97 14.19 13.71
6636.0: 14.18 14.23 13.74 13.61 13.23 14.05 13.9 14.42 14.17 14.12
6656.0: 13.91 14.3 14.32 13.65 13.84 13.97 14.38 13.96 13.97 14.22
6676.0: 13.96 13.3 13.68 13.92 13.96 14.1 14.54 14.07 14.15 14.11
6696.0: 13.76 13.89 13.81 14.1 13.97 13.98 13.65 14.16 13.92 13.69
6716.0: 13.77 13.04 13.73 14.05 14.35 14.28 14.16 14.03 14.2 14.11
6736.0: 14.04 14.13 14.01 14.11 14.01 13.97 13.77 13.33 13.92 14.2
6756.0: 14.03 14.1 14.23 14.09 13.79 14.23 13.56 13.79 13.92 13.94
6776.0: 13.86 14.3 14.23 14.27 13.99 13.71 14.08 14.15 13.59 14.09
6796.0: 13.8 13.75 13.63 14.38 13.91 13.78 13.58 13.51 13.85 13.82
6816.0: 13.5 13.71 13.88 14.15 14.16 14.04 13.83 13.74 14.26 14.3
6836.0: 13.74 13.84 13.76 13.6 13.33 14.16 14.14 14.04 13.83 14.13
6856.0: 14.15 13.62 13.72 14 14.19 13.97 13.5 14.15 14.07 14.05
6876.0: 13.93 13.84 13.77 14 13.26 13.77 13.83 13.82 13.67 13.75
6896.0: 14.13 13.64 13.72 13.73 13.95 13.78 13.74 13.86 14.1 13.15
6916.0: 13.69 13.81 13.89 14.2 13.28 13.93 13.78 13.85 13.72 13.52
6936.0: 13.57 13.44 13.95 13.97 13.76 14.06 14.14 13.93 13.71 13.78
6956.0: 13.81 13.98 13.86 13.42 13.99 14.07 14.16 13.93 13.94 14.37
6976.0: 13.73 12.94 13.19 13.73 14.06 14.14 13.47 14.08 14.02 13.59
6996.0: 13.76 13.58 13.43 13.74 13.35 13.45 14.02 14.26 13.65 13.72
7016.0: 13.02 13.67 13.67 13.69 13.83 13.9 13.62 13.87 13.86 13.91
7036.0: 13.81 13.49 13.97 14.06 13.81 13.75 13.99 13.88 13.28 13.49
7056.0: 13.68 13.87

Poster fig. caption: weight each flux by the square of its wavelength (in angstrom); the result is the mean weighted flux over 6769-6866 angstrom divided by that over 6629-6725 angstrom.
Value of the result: 1.04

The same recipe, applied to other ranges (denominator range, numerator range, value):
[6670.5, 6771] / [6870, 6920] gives 1.04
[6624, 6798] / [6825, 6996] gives 1.05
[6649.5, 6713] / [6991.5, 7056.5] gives 1.08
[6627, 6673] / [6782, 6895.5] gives 1.05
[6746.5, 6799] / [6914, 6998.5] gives 1.04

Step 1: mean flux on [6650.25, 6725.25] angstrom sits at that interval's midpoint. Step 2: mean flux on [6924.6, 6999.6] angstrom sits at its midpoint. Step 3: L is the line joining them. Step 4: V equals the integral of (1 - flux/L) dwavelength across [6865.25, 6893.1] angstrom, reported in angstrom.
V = 0.0 angstrom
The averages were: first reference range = 14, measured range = 13.8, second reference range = 13.8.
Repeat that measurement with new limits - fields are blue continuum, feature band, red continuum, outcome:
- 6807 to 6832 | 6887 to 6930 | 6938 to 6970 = 0.3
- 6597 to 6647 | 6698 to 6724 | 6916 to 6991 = 0.1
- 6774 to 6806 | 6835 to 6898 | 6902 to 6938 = -0.1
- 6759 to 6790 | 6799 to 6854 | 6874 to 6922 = 0.2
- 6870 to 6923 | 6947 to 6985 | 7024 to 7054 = -0.1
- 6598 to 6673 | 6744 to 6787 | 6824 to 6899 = -0.1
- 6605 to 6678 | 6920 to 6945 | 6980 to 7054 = 0.1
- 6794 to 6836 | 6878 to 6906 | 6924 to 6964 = 0.1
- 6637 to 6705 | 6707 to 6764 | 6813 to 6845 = -0.1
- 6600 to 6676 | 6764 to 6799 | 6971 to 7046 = -0.1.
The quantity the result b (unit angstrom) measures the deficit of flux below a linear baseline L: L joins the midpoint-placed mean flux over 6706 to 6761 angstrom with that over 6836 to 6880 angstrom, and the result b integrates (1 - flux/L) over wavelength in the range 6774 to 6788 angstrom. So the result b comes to -0.1 angstrom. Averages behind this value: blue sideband 14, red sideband 13.9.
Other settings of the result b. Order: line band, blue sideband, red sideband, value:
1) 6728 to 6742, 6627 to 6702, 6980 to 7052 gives -0.16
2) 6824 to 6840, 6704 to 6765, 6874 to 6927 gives -0.12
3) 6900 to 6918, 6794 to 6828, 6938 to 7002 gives 0.10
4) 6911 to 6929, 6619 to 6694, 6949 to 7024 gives 0.06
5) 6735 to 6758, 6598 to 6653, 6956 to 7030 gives -0.10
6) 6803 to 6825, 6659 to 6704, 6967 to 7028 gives 0.12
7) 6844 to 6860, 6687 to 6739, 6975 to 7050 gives -0.10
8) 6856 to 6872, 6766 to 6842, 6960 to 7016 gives -0.06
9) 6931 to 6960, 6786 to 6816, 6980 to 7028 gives -0.13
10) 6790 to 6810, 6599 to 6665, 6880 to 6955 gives 0.04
